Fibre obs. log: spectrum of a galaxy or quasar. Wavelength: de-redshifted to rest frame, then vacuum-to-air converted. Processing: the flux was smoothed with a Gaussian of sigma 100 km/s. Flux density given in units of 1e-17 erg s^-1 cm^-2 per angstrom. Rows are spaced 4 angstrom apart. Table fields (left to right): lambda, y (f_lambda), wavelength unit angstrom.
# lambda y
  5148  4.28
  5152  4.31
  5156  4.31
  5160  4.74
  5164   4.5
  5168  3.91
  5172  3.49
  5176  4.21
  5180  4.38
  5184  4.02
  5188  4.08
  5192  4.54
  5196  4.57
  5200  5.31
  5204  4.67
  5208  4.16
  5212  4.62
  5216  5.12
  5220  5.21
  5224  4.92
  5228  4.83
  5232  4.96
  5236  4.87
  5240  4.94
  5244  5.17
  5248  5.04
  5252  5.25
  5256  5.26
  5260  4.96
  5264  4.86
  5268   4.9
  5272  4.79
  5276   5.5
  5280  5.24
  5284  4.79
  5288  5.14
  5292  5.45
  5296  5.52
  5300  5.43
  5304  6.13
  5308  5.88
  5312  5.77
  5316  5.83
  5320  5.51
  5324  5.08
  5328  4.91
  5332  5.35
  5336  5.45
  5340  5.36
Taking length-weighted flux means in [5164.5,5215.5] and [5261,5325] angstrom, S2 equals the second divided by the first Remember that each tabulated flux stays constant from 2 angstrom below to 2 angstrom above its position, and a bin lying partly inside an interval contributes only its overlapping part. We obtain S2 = 1.23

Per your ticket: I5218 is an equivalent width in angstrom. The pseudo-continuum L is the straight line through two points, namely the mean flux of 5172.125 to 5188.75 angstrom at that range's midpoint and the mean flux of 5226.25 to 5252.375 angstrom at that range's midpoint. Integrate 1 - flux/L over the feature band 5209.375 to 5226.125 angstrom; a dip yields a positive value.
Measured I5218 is -1.0 angstrom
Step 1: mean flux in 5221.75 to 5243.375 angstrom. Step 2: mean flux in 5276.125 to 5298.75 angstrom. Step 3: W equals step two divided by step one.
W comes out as 1.1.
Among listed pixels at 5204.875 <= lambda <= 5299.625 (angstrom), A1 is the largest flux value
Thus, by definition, 5.52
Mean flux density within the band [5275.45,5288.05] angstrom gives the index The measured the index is 5.13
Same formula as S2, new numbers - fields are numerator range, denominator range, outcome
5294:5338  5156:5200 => 1.29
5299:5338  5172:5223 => 1.22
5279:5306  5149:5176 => 1.28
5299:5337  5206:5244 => 1.14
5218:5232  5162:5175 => 1.25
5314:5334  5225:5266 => 1.06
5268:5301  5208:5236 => 1.07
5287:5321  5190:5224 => 1.18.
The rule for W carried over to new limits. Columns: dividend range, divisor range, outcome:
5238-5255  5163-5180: 1.26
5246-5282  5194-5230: 1.06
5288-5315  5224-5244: 1.15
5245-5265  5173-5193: 1.21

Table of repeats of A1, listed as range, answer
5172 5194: 4.54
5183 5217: 5.31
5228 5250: 5.17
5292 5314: 6.13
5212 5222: 5.21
